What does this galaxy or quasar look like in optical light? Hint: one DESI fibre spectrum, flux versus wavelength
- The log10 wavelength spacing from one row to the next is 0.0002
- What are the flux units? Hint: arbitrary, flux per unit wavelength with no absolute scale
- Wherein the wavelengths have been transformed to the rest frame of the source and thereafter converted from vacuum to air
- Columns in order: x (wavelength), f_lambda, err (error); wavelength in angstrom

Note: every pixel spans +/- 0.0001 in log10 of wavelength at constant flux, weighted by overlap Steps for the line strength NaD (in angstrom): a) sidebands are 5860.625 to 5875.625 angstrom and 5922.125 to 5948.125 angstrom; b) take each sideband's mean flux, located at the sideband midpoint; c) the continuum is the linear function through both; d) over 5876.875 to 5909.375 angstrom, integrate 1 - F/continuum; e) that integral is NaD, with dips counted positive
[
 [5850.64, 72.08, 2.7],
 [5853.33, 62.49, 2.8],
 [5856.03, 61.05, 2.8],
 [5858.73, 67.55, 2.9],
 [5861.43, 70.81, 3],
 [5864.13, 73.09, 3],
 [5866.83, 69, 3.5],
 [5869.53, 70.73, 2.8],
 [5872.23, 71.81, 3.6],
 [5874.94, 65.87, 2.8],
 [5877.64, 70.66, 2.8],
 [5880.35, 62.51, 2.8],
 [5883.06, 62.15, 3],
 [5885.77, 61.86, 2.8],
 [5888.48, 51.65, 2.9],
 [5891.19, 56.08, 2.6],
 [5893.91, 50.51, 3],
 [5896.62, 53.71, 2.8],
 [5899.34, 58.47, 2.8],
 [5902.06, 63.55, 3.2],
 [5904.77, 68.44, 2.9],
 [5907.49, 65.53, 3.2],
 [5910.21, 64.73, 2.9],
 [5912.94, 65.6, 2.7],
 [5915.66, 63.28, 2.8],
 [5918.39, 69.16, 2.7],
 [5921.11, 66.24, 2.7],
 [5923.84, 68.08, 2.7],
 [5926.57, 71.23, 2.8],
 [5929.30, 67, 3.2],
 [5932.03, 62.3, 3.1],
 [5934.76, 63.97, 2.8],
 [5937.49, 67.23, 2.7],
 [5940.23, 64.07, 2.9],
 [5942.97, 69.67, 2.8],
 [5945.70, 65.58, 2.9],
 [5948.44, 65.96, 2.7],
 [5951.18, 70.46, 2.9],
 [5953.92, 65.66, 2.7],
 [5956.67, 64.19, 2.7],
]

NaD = 4.1 angstrom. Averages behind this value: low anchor 70.4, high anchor 66.5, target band 60.3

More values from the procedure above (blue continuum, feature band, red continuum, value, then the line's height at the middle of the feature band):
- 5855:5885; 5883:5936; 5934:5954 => 3.53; 67.2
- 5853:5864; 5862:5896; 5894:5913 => 0.40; 64.4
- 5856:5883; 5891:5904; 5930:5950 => 1.98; 67.3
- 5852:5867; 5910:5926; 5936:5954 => 0.13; 67.1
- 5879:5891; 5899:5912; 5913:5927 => -0.15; 63.9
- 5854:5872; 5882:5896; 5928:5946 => 2.37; 67.6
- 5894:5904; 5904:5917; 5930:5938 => -1.12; 60.2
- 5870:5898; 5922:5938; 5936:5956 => -0.32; 65.3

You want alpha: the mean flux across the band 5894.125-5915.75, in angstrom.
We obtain 62.3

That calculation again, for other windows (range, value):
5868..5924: 63.3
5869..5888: 65.6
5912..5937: 66.4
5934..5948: 66.2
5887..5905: 56.8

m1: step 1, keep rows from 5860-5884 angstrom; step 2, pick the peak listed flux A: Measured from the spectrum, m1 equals 73.09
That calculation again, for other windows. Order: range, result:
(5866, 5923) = 71.81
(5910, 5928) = 71.23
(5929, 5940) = 67.23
